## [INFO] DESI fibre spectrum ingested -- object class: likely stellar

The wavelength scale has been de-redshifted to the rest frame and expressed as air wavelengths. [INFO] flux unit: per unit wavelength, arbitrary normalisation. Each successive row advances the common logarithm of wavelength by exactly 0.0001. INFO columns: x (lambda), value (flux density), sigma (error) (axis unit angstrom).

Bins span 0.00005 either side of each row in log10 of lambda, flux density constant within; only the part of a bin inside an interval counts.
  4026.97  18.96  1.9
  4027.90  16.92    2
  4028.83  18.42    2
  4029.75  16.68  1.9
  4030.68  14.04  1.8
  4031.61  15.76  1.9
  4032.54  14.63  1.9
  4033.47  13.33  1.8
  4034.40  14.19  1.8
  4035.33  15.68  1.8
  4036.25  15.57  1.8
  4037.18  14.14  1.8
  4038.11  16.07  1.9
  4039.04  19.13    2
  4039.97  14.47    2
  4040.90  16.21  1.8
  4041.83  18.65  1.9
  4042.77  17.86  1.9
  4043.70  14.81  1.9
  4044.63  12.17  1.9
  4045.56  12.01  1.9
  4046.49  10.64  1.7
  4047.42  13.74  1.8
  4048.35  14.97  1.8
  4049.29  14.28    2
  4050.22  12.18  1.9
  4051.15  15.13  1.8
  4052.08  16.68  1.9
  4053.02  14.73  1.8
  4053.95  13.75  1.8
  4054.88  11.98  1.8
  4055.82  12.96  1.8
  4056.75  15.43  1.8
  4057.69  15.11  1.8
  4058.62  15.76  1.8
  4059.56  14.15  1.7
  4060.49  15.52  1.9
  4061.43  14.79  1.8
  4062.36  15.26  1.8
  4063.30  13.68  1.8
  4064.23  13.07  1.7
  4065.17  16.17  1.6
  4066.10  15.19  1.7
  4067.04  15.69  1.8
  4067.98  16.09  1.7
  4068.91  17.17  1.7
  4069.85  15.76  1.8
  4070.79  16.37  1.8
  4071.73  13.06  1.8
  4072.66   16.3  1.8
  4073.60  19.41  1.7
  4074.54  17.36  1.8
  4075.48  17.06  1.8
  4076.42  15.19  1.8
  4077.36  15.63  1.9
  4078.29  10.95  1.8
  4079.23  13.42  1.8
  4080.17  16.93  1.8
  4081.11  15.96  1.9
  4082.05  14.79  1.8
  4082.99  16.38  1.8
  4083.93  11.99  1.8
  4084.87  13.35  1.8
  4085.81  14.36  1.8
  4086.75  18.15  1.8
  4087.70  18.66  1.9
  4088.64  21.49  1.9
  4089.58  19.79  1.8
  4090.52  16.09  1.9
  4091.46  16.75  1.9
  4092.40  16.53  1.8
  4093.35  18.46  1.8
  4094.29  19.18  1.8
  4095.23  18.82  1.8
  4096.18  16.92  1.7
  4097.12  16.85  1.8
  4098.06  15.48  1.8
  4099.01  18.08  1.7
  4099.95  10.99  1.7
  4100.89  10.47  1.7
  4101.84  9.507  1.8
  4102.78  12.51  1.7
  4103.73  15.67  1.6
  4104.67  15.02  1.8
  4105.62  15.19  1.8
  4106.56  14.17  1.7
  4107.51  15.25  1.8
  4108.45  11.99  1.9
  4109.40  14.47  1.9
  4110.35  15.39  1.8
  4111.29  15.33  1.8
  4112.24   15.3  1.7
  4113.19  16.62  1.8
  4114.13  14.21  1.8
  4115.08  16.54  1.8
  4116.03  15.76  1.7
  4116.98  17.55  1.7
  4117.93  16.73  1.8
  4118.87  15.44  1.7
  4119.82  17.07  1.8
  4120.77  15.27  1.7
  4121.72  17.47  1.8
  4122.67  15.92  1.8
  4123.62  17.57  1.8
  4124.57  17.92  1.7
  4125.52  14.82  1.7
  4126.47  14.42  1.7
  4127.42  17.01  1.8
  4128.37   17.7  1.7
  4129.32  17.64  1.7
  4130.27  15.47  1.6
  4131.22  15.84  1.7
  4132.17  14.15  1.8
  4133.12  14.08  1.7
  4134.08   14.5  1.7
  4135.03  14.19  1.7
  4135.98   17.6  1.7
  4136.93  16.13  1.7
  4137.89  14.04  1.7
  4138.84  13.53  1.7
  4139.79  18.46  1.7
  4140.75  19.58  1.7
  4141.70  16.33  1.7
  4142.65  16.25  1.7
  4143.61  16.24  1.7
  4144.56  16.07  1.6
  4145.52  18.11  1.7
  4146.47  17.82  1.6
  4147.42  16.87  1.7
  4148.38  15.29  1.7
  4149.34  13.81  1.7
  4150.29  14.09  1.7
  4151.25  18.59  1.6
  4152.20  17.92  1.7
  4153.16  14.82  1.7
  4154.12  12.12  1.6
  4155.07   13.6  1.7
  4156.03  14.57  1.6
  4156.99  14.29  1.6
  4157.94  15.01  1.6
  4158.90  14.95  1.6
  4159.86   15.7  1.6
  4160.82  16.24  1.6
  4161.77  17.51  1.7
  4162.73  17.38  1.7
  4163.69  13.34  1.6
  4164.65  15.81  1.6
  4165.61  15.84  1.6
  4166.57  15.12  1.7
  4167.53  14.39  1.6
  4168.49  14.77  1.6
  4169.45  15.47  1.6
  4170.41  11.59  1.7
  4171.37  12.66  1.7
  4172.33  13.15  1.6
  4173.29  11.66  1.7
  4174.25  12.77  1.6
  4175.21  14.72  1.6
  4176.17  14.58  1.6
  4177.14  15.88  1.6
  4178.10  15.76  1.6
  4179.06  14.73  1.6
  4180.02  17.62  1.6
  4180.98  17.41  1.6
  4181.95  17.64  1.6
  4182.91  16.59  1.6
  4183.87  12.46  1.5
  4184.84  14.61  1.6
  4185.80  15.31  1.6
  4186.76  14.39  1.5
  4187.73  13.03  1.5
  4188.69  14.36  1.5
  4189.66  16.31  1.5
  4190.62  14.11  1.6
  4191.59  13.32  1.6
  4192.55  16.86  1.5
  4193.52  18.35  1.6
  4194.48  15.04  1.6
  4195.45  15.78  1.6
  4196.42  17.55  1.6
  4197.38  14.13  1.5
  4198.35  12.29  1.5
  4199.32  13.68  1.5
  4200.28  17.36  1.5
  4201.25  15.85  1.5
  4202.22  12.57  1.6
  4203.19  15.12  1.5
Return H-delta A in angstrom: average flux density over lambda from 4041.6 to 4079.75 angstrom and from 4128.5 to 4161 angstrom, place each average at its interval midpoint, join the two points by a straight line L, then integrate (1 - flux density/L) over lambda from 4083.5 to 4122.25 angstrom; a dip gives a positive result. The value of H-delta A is -1.13 angstrom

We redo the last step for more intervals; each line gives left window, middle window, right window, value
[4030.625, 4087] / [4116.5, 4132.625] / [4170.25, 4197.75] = -1.48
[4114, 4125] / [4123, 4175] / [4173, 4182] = 1.37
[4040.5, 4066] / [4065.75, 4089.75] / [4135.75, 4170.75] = -1.92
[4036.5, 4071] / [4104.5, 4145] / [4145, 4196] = -2.04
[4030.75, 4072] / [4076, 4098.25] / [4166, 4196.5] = -2.21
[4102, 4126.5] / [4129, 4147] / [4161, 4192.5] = -1.02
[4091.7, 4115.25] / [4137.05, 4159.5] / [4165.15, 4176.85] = -2.23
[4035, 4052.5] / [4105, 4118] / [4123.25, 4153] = 0.46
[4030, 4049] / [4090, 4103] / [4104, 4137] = -0.07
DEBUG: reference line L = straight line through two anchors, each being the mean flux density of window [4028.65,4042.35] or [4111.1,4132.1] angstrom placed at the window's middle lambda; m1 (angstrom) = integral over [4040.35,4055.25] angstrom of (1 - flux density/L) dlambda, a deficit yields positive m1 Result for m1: 1.36 angstrom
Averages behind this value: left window 15.7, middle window 14.4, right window 16.2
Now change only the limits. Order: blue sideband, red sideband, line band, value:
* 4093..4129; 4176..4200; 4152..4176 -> 1.3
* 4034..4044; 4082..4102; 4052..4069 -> 1.4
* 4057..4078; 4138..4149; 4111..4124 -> 0.1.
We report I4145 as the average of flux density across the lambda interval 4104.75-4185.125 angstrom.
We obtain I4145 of 15.5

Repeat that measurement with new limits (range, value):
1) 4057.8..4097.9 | 16.1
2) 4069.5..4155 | 15.8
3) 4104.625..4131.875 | 15.8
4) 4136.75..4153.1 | 16.4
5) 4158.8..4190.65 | 14.9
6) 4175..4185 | 15.7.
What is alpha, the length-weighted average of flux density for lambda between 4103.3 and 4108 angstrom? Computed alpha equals 15.1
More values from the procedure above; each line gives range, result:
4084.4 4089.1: 17.2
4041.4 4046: 15.1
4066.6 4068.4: 15.9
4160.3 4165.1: 16.1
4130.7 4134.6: 14.6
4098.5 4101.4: 13.1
